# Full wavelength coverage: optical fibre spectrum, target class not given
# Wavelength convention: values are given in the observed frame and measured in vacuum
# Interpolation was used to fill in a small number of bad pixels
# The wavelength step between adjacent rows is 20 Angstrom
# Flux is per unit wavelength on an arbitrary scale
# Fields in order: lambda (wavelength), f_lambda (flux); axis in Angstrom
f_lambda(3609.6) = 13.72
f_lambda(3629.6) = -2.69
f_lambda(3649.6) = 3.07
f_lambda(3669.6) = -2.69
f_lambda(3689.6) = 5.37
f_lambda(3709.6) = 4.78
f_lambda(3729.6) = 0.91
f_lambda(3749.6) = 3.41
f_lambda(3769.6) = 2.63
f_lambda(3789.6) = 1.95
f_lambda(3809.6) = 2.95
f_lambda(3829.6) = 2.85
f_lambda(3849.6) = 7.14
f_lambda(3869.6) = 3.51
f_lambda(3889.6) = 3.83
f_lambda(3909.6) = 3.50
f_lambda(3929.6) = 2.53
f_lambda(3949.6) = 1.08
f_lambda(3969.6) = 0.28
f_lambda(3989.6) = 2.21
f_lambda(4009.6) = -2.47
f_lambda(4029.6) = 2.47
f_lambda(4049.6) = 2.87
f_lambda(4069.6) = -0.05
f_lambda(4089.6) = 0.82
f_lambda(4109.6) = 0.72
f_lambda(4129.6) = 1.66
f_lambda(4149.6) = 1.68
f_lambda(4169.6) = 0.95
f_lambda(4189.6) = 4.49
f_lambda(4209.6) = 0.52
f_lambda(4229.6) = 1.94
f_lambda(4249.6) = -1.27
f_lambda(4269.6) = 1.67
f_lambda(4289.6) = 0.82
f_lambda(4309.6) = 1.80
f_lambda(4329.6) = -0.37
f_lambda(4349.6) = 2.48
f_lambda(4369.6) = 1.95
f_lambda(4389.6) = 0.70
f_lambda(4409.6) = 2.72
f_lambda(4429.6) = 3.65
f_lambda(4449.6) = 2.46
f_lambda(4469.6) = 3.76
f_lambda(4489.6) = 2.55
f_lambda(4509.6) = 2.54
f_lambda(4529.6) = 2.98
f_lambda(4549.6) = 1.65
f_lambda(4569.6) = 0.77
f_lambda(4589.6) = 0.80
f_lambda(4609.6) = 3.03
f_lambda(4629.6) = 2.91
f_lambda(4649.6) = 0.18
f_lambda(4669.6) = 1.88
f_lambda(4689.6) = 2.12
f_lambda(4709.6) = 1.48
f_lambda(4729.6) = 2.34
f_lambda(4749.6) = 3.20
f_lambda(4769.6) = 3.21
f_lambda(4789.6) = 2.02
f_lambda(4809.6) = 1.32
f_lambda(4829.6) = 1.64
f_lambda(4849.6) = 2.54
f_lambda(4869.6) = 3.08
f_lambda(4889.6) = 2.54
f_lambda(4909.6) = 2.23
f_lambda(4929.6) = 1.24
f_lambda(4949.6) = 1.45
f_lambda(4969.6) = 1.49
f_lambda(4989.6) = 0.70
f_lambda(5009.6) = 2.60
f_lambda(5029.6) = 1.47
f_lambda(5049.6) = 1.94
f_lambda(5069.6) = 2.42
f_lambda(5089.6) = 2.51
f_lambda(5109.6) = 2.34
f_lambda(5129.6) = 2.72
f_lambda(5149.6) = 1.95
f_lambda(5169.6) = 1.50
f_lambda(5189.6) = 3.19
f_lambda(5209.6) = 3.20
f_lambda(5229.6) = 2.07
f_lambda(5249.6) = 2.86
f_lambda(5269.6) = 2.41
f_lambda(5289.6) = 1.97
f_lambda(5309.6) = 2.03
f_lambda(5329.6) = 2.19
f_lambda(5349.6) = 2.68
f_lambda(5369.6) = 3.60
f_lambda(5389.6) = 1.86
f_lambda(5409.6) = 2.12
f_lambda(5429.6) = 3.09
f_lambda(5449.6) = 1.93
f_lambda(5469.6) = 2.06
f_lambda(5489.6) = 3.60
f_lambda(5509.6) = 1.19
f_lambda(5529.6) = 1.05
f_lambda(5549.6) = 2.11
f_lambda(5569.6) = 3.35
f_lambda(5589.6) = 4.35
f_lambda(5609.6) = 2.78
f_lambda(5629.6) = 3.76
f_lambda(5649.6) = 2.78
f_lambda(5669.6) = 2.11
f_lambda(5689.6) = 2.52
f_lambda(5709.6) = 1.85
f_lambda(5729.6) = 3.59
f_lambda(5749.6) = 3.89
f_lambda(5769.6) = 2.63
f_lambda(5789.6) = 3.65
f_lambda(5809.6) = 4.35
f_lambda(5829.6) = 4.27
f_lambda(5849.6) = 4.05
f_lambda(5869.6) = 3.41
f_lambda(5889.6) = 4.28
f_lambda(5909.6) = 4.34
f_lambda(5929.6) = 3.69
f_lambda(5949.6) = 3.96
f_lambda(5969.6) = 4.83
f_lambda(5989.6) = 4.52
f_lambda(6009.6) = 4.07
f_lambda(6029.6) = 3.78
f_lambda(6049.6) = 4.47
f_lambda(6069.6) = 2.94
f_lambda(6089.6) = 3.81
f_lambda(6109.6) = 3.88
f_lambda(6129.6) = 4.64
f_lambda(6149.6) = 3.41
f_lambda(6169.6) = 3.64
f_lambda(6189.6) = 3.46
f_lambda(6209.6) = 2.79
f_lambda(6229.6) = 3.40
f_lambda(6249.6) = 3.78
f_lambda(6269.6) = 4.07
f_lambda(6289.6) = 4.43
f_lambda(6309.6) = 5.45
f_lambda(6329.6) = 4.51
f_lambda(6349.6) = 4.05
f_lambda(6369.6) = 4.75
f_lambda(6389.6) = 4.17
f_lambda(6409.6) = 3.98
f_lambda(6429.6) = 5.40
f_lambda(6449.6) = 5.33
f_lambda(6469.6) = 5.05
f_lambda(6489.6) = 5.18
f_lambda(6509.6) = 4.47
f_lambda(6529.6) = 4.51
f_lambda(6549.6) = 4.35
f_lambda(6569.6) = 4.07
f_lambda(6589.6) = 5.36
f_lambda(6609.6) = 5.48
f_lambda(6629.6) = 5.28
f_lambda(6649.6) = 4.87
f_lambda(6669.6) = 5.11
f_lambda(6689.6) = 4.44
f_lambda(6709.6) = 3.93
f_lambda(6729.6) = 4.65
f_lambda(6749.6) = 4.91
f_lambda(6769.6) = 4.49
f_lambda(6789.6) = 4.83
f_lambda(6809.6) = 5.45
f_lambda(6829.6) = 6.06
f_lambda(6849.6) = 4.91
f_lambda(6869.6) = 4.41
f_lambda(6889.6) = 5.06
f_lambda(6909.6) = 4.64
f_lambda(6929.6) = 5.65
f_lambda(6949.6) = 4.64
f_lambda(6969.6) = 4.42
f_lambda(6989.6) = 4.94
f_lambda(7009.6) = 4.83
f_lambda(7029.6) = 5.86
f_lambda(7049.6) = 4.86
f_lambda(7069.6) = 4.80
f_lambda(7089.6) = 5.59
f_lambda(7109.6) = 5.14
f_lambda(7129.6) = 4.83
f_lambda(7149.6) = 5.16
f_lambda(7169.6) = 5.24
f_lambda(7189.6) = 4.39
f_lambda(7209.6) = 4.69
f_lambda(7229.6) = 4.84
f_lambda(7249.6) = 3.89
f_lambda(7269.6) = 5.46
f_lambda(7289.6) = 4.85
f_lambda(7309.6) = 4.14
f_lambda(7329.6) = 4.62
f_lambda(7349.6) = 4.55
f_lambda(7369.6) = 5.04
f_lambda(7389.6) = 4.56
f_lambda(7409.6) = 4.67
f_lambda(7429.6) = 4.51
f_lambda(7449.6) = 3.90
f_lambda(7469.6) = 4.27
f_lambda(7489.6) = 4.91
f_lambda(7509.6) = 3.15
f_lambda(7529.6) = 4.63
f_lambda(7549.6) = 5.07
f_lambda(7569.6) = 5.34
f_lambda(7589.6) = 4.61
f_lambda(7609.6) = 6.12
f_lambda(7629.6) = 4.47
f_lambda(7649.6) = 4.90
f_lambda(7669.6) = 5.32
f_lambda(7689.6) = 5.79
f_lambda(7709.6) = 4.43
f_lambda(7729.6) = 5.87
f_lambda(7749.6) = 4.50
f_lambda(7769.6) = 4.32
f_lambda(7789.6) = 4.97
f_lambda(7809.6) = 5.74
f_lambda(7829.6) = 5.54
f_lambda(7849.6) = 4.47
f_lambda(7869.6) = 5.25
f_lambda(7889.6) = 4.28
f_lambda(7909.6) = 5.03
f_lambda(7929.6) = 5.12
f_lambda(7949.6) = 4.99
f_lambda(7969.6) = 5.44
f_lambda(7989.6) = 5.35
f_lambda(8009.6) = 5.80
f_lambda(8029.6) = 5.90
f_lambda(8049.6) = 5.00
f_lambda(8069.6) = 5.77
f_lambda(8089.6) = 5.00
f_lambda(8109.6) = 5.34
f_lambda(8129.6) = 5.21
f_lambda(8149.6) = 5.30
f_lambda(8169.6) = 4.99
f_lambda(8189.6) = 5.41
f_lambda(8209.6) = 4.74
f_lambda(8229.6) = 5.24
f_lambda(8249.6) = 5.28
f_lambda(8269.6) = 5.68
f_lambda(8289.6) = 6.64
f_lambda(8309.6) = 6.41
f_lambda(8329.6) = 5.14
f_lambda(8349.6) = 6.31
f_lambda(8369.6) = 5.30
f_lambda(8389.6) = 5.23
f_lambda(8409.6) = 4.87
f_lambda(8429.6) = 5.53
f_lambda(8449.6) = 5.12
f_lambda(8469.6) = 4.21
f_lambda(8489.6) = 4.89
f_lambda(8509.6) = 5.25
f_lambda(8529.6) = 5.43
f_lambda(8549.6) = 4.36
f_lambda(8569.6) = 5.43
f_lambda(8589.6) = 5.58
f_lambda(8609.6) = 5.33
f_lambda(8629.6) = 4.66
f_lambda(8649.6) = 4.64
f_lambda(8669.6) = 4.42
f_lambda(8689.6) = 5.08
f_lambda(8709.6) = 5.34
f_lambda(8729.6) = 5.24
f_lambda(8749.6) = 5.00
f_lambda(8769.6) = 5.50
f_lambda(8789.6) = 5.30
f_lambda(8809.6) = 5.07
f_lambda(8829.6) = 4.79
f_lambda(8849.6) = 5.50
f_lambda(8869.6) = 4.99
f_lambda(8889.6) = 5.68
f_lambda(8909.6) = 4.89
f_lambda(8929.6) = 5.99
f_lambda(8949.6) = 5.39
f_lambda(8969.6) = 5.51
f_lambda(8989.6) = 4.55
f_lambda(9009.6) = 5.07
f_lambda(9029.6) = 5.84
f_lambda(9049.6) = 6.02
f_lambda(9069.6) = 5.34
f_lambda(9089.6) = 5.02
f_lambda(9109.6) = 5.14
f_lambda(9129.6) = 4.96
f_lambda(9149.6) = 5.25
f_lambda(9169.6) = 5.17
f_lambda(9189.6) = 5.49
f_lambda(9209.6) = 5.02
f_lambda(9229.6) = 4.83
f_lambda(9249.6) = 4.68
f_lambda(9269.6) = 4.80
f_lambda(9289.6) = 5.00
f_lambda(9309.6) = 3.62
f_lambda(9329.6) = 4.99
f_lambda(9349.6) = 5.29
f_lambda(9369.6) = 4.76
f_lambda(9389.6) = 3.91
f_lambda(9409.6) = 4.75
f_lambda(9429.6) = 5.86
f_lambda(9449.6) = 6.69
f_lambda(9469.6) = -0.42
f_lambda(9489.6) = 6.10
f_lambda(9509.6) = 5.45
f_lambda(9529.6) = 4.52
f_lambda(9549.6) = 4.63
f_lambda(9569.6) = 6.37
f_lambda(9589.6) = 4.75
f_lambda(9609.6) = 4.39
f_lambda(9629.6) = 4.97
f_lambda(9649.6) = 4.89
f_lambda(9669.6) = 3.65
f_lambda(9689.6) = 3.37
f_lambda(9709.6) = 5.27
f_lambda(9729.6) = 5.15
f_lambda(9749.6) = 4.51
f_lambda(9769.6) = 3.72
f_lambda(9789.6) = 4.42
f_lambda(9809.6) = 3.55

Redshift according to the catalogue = 0.438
